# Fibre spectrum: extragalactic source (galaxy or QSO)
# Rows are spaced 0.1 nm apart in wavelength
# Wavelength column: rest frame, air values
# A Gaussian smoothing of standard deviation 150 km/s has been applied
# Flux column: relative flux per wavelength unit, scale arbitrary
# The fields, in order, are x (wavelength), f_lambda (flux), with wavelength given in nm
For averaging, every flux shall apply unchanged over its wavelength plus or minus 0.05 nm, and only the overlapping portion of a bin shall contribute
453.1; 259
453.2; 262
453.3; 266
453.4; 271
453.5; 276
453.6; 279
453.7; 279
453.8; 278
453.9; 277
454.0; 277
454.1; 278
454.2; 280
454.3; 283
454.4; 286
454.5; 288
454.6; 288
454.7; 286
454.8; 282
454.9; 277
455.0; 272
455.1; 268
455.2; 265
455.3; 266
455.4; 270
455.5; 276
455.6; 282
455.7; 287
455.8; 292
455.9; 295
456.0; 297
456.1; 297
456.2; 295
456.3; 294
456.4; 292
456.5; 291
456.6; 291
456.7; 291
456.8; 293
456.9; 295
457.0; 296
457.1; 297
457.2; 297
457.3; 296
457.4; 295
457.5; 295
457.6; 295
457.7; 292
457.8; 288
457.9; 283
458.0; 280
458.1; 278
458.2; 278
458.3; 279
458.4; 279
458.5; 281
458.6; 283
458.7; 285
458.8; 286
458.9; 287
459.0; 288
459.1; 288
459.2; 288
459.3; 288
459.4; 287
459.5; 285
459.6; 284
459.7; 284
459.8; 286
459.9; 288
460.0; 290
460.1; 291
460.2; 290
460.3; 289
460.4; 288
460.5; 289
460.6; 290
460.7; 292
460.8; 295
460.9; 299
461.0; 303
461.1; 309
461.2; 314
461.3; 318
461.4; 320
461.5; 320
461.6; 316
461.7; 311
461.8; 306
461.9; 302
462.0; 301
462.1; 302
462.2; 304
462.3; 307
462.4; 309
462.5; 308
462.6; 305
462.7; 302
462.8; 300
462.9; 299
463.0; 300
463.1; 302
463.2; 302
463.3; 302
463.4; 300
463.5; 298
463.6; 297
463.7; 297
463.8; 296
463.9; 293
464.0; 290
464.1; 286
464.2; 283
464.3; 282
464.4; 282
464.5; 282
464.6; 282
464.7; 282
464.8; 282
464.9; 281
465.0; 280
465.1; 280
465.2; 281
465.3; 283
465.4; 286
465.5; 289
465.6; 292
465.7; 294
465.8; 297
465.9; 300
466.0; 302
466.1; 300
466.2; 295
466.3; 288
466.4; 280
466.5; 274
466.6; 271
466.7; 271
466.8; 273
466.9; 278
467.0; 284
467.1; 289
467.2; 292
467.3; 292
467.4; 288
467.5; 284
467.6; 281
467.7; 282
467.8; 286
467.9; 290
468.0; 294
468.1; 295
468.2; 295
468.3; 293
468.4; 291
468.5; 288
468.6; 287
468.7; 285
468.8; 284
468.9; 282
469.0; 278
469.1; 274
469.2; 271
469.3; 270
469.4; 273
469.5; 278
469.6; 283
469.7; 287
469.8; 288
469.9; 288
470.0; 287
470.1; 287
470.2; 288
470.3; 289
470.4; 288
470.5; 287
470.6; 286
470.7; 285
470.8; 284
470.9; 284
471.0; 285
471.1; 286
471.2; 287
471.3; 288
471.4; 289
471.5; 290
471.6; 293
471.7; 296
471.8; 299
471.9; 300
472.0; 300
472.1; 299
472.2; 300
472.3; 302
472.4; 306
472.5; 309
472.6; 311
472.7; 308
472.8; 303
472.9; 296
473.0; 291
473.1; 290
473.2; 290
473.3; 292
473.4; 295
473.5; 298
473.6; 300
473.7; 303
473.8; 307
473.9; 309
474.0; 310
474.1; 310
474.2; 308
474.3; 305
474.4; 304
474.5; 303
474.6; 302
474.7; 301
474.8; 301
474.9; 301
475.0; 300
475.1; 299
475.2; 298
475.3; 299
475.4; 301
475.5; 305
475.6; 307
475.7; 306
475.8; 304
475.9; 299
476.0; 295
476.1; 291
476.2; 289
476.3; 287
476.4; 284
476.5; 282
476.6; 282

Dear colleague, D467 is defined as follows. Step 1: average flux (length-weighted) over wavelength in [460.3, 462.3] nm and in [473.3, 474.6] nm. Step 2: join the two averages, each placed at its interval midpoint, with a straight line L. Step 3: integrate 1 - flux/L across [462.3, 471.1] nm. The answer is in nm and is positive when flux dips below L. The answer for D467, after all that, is 0.45 nm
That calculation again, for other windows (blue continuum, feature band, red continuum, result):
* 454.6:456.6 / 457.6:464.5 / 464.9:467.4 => -0.227 nm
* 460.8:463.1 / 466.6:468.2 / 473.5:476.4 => 0.101 nm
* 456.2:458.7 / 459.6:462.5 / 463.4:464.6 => -0.108 nm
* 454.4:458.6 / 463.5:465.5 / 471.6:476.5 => 0.045 nm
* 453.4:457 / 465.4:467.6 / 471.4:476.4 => 0.048 nm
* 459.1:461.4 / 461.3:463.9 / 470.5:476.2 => -0.088 nm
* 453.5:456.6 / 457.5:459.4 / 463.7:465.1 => -0.011 nm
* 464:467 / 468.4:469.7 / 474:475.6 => 0.051 nm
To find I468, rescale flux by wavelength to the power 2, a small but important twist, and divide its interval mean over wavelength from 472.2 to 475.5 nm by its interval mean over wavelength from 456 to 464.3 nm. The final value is 1.09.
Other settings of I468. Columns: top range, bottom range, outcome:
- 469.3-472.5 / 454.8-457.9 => 1.07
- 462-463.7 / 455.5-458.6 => 1.07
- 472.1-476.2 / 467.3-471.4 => 1.08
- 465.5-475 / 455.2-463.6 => 1.04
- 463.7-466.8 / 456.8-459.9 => 1.03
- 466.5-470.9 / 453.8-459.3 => 1.05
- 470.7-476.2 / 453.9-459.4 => 1.12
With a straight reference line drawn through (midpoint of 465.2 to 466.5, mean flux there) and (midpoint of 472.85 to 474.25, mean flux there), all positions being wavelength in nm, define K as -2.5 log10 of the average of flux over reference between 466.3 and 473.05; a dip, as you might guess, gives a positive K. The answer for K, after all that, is 0.03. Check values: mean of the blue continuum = 291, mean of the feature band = 288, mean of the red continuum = 300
